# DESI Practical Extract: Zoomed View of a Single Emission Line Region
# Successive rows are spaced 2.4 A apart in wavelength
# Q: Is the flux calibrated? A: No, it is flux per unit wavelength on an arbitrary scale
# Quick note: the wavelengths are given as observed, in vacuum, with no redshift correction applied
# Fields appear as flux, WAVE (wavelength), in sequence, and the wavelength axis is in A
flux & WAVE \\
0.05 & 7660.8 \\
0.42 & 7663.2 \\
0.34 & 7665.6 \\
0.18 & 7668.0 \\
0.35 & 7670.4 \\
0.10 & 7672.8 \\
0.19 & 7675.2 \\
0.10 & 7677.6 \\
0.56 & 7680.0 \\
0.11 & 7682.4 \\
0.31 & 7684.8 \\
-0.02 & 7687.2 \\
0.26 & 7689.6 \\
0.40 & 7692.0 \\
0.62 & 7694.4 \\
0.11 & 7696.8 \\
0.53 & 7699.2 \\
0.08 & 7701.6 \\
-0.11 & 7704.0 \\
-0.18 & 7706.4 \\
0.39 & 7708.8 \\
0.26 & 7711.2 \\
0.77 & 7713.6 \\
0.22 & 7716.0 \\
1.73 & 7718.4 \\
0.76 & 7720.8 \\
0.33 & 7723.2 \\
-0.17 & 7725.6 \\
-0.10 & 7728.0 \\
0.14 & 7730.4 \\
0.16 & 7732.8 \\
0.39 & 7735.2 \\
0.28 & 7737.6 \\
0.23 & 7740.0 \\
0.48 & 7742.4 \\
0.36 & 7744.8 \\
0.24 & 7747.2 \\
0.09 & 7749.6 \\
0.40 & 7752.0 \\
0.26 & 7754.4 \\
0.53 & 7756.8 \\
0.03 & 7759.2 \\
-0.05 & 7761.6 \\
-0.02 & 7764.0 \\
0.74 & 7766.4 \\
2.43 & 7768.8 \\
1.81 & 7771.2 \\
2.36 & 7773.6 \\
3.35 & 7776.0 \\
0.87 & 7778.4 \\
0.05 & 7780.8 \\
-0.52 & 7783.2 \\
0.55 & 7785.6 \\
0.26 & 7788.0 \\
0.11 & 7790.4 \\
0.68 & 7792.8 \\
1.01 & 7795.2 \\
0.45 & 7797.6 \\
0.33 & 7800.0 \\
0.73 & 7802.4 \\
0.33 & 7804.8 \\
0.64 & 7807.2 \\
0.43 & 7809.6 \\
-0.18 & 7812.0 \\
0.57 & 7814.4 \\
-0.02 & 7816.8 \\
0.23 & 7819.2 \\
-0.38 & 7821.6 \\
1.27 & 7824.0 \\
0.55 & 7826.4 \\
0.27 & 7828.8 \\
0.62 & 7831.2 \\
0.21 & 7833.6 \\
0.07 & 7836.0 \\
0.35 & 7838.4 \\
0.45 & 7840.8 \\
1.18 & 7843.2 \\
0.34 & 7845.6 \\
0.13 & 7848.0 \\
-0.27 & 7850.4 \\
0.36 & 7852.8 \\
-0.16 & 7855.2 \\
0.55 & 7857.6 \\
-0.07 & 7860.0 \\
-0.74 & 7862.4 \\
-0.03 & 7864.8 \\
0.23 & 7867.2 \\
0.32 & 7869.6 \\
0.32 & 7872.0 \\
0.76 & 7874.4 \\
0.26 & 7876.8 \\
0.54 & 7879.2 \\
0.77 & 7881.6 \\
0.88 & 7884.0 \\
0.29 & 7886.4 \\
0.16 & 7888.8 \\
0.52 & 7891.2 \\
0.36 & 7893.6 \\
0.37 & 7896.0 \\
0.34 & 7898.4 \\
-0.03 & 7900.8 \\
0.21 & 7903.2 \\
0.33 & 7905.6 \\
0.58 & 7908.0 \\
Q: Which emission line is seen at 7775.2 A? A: [O II] 3727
